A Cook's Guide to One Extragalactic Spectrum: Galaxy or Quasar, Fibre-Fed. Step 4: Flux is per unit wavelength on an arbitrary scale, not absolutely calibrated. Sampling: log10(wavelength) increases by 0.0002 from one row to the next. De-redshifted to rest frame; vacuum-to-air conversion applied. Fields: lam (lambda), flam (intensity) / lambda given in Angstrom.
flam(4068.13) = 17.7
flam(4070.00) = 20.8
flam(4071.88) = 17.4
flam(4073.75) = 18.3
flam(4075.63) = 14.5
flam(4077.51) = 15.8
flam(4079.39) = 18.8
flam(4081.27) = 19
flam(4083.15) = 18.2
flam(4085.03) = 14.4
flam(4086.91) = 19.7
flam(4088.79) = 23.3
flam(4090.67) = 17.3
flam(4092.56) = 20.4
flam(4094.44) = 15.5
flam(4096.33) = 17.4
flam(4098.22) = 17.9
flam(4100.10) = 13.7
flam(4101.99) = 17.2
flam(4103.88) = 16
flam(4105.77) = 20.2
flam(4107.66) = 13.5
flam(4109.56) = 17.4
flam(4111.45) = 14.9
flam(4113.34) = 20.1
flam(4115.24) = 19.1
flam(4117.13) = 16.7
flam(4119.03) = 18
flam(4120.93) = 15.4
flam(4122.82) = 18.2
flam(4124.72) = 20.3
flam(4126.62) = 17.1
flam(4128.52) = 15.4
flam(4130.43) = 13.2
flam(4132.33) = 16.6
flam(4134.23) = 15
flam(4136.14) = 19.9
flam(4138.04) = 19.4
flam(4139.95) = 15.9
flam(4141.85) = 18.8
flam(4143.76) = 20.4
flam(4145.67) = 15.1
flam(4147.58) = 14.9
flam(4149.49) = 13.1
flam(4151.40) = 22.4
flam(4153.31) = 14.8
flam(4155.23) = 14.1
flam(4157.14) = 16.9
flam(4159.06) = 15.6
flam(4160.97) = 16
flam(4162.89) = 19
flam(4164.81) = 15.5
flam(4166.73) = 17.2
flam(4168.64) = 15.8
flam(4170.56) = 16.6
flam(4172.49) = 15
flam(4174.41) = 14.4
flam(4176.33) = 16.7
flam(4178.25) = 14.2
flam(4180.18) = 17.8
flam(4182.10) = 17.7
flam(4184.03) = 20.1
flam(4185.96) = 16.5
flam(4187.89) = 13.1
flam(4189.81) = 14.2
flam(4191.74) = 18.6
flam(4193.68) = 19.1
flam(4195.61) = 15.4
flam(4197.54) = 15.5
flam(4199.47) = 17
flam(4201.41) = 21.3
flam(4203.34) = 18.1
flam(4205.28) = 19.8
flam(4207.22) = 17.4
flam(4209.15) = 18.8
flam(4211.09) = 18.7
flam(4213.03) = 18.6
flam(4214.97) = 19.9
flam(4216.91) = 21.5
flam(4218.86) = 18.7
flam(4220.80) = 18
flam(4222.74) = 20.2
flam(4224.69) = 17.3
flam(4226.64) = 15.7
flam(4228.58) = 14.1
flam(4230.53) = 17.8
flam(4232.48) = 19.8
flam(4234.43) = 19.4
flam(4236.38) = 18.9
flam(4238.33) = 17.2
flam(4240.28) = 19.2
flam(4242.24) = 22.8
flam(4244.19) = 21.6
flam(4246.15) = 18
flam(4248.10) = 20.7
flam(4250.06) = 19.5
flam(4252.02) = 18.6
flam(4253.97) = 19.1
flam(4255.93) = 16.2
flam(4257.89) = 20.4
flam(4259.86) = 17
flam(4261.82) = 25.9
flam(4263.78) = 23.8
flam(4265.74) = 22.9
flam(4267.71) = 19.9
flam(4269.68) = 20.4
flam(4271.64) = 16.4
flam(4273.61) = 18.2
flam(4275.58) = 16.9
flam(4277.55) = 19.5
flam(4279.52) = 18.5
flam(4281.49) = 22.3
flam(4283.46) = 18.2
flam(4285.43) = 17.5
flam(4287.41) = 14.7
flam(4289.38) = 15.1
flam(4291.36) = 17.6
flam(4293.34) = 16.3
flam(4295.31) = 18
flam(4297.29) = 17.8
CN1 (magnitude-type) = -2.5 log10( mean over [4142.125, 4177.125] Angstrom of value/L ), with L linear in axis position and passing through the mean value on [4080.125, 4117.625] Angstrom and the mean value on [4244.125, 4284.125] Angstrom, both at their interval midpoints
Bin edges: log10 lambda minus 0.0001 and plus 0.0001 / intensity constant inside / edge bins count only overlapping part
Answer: 0.127 mag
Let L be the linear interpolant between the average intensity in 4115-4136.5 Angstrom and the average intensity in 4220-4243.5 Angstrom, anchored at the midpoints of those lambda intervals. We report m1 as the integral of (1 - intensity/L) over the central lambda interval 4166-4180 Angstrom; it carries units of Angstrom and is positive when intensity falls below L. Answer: 1.43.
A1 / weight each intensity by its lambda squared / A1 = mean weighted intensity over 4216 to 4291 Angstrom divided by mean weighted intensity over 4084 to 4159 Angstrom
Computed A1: 1.2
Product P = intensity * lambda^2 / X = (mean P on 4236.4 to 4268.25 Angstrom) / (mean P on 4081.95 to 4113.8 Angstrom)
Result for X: 1.2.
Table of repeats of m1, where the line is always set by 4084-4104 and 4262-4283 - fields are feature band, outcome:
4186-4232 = 3.4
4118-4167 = 3.8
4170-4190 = 2.9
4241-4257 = 0.1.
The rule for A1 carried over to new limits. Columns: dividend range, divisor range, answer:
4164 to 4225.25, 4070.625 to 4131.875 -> 1.06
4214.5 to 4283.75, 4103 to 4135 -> 1.22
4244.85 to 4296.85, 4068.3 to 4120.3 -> 1.17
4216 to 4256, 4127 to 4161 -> 1.19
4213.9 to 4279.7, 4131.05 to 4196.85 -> 1.20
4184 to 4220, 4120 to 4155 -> 1.09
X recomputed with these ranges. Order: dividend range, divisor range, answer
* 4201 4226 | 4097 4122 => 1.18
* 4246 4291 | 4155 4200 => 1.22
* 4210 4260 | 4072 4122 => 1.16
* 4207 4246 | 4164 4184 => 1.18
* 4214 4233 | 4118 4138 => 1.12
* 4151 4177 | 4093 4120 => 0.98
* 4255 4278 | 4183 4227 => 1.13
